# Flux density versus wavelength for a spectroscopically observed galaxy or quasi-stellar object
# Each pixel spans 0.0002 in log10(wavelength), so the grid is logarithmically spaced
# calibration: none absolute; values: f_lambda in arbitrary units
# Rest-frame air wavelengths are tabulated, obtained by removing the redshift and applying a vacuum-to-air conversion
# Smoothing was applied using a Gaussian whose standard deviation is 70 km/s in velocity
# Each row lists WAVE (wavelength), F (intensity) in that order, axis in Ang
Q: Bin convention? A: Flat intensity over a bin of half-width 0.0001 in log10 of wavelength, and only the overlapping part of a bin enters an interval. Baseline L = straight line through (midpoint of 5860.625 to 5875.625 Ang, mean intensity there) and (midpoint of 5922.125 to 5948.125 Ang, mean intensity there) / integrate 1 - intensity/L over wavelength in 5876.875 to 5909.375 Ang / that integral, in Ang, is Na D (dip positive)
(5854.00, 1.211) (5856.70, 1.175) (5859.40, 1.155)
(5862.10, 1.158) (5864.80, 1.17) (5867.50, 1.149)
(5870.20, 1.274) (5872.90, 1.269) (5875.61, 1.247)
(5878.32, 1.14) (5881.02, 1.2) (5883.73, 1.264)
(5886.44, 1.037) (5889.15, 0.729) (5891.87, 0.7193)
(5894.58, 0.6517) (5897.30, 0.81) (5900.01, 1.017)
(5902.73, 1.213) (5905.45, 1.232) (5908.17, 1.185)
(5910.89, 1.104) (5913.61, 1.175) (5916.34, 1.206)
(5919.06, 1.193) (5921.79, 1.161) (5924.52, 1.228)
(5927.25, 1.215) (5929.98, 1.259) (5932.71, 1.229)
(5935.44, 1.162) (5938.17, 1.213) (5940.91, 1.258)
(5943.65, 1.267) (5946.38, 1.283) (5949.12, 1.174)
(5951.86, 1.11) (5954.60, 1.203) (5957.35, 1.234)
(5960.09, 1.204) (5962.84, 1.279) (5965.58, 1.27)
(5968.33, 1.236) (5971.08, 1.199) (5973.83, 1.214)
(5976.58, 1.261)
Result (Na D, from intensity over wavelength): 5.3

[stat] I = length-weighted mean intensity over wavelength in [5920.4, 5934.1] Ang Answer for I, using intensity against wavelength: 1.22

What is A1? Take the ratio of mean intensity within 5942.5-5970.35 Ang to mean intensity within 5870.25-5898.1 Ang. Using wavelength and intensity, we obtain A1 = 1.20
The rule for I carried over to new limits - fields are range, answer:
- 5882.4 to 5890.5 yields 1.01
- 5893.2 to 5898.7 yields 0.734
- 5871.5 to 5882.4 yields 1.21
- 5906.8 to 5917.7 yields 1.17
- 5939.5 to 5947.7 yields 1.27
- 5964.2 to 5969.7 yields 1.25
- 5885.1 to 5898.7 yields 0.79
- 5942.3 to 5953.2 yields 1.21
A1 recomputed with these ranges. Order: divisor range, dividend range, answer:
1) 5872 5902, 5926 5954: 1.21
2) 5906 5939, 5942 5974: 1.02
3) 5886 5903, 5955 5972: 1.45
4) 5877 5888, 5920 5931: 1.05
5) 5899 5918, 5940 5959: 1.05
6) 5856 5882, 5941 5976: 1.03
